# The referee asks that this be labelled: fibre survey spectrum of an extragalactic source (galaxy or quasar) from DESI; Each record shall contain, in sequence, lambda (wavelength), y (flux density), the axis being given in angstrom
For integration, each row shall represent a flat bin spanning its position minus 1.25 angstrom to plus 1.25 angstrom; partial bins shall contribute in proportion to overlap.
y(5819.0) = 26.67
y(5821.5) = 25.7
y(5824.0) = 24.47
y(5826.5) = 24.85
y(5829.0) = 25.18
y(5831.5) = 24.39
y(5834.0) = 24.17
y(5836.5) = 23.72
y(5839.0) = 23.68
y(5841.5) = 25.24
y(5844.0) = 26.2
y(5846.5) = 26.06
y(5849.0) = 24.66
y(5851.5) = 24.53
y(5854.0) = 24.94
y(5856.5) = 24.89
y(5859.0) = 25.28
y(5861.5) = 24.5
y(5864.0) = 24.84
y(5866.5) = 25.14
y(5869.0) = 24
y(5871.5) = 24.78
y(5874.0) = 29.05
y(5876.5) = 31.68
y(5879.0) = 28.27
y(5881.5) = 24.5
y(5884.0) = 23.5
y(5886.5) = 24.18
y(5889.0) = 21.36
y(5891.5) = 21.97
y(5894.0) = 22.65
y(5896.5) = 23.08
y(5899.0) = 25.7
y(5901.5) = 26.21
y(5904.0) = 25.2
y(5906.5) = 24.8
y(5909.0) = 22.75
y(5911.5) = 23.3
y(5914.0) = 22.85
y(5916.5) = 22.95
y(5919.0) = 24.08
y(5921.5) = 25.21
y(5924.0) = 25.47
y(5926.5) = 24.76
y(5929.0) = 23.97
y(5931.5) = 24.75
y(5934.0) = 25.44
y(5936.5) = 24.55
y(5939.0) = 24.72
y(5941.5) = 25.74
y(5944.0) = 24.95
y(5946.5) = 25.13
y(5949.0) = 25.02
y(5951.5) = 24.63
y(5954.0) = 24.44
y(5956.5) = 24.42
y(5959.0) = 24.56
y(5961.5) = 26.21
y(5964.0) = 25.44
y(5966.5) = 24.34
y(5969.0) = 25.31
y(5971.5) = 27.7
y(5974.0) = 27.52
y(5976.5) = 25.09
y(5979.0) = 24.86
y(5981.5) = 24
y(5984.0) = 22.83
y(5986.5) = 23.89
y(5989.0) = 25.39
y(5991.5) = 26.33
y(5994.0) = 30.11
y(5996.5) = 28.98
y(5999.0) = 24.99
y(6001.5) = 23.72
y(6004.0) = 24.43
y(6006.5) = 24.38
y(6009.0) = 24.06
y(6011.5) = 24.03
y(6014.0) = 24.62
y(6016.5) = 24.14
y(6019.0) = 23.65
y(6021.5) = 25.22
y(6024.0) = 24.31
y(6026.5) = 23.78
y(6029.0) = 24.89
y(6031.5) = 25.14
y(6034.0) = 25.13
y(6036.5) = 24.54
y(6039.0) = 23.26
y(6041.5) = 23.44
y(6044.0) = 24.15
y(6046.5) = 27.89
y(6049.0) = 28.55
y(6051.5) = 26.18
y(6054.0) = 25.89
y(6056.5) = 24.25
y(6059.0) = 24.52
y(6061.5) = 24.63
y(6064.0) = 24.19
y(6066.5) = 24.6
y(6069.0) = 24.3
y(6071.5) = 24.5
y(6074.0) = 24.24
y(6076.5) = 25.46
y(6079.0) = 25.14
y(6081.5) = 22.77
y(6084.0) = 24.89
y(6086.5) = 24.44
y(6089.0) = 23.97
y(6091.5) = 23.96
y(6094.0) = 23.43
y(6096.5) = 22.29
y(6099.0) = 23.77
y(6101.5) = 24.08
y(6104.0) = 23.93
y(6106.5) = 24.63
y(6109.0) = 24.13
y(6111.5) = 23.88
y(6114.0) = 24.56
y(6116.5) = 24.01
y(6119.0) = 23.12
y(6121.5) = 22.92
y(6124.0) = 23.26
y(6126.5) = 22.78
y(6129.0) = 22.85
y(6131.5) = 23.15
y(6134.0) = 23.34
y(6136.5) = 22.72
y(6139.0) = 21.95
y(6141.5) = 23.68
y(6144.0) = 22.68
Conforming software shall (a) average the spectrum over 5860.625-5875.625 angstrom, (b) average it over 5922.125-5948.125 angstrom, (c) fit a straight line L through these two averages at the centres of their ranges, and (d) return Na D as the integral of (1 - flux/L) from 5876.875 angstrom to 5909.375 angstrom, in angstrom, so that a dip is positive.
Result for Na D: 1.2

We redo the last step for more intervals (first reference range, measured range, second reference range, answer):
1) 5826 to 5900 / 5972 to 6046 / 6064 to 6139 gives -2.1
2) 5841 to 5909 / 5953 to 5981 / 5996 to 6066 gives -0.6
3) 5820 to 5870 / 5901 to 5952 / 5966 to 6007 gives 1.4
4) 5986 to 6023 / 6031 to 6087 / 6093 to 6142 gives -1.2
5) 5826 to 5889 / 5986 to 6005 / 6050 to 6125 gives -1.1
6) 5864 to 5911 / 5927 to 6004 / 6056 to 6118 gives -2.1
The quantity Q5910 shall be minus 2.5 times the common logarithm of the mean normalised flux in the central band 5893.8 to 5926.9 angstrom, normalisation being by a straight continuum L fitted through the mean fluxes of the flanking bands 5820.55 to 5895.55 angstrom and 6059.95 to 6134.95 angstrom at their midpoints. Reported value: 0.02 mag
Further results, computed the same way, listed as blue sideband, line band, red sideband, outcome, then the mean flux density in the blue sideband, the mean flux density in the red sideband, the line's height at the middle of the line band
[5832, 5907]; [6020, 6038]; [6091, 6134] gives -0.03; 25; 23.6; 24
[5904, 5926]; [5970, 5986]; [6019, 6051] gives -0.03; 24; 25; 24.5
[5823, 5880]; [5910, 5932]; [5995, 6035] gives 0.04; 25.4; 24.7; 25.1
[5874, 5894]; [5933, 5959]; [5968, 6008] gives 0.02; 25.2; 25.6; 25.4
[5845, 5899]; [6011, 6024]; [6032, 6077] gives 0.03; 25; 25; 25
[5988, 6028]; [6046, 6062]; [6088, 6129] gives -0.06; 25.1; 23.6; 24.4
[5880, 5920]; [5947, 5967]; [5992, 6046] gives -0.03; 23.7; 24.9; 24.3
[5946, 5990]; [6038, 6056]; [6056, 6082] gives -0.04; 25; 24.5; 24.6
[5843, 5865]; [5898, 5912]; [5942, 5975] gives 0.02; 25.1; 25.4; 25.2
